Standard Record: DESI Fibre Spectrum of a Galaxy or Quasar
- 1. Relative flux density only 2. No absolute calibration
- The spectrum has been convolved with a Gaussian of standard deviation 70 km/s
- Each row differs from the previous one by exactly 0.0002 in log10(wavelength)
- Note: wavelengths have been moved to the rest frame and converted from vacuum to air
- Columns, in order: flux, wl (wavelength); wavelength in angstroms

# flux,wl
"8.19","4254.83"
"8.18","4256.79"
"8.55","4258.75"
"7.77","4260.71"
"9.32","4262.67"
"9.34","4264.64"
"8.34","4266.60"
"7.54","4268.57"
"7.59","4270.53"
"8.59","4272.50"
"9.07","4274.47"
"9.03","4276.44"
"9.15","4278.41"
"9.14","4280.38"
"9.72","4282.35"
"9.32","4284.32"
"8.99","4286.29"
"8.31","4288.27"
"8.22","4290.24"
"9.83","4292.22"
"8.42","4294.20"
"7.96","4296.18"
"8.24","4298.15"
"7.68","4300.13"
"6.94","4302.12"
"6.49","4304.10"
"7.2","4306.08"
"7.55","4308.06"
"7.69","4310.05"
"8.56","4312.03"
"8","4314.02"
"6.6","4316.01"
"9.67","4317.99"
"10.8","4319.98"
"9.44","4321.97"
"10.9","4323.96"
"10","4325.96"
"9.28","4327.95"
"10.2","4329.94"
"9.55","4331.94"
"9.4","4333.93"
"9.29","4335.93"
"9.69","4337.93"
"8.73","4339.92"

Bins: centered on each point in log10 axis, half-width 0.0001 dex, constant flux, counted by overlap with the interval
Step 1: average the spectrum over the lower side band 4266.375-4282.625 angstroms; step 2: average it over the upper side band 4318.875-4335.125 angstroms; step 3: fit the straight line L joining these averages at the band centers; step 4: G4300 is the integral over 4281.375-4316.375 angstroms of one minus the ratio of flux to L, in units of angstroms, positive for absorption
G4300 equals 4.18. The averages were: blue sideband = 8.66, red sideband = 9.93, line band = 8.12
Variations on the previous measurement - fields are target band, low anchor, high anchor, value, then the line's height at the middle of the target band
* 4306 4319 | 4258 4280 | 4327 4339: 1.84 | 9.25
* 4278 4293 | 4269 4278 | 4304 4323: -1.07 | 8.47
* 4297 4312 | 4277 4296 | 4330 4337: 2.77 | 9.18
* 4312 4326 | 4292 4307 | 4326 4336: -0.50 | 8.9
